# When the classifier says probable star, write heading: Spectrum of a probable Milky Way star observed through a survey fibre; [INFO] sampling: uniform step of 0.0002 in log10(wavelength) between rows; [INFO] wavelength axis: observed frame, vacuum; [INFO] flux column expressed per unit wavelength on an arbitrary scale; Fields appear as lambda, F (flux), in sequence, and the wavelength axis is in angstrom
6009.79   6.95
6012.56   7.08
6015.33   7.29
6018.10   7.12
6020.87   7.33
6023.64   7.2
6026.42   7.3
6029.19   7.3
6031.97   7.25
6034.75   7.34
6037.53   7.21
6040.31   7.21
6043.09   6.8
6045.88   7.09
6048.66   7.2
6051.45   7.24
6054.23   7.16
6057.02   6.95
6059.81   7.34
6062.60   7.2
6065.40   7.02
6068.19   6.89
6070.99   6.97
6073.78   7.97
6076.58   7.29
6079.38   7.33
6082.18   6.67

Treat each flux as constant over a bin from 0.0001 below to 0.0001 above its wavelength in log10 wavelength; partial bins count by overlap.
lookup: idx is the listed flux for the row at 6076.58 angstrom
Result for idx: 7.29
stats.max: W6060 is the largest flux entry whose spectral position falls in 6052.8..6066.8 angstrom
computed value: 7.34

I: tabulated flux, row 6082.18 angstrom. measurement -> 6.67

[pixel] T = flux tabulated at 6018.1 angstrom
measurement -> 7.12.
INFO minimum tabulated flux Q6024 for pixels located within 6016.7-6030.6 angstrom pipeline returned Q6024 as 7.12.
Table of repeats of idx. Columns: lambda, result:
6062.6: 7.2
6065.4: 7.02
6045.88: 7.09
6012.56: 7.08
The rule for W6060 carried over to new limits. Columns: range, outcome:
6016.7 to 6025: 7.33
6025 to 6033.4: 7.3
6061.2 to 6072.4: 7.2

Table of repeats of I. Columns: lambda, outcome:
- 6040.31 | 7.21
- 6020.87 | 7.33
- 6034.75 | 7.34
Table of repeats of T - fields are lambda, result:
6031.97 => 7.25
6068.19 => 6.89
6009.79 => 6.95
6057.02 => 6.95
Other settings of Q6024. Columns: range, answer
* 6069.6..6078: 6.97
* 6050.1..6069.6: 6.89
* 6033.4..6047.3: 6.8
